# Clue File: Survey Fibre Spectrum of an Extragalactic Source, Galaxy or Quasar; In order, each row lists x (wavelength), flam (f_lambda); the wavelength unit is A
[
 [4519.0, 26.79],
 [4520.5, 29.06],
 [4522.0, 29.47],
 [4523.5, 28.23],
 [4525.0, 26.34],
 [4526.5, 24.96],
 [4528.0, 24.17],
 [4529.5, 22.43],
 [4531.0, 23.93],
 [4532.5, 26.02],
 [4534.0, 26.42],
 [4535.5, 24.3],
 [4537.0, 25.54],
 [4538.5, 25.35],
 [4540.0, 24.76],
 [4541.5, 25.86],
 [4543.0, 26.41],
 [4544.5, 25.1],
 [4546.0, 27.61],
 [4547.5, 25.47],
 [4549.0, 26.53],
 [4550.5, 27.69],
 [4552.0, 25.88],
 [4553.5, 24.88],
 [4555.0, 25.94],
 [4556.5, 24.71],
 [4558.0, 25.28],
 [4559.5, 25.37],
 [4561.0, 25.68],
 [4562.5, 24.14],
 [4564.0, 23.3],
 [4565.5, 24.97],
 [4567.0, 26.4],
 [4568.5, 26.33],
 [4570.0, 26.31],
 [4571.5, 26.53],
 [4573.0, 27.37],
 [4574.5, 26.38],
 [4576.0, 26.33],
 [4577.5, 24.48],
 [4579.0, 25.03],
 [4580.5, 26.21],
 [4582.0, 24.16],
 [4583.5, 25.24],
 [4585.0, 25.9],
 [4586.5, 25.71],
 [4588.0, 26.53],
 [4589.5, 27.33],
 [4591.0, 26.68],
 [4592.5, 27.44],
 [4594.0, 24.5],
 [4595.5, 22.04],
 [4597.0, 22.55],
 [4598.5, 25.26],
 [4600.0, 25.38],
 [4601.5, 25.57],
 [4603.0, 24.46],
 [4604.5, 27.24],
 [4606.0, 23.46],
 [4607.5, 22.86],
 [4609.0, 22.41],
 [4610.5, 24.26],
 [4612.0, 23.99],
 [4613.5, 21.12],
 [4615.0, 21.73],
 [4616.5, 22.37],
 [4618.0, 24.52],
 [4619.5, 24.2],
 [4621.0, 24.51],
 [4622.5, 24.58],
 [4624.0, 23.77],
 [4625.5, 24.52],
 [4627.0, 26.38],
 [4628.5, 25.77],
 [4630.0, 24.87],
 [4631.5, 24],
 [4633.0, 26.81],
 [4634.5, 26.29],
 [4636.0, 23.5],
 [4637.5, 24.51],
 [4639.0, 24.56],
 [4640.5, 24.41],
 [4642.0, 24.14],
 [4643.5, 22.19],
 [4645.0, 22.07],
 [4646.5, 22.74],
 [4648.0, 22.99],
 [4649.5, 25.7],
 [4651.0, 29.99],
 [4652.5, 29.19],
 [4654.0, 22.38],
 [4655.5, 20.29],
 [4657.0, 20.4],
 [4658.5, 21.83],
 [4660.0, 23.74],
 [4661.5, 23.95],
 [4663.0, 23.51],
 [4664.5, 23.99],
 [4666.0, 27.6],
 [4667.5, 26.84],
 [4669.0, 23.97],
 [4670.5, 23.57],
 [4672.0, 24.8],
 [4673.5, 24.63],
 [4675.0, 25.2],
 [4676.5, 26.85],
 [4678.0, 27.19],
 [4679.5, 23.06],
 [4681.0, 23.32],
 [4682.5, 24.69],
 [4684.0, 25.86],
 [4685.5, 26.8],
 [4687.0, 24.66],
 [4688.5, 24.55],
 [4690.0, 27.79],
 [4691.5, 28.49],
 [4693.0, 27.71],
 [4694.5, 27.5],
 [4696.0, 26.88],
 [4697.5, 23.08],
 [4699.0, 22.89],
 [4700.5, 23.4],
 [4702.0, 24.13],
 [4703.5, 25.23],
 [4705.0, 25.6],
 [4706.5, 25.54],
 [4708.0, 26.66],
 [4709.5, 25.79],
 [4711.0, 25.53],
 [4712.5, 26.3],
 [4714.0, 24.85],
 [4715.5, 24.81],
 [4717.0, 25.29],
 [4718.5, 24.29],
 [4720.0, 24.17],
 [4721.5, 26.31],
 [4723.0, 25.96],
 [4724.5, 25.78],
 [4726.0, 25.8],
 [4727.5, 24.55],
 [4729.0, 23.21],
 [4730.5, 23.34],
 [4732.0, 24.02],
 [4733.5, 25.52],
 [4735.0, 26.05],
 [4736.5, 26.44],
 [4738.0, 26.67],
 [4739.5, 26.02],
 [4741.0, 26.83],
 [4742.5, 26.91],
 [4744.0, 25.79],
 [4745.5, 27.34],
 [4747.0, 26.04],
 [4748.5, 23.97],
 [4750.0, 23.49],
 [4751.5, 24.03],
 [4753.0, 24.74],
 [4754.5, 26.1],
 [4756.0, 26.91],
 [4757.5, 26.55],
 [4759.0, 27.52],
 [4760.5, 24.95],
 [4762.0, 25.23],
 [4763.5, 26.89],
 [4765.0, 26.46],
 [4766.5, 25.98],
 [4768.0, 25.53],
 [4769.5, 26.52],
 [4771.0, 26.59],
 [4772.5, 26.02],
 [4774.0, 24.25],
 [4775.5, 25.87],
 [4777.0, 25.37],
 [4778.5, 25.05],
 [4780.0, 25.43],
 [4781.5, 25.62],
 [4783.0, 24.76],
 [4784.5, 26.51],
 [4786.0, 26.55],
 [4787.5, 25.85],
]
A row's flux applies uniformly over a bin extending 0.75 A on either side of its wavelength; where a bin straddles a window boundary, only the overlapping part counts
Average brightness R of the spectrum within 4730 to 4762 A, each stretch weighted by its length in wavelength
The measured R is 25.7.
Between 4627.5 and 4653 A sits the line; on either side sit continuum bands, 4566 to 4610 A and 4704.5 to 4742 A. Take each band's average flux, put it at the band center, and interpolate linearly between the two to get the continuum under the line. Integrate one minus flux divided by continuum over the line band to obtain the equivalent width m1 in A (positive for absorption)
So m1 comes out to 0.5 A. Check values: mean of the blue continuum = 25.4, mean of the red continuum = 25.4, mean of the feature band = 24.9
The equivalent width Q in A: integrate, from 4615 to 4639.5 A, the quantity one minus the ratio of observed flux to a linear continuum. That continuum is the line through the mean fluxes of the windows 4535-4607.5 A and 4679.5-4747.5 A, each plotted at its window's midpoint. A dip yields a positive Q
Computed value 0.86 A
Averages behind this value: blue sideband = 25.5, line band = 24.6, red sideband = 25.5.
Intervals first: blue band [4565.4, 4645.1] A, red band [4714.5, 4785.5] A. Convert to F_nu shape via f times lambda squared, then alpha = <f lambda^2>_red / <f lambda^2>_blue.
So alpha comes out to 1.10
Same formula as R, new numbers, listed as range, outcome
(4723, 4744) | 25.5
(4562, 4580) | 25.7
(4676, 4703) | 25.5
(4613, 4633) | 24.2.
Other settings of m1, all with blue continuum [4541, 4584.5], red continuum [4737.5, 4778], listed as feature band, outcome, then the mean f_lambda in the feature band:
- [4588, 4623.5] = 2.0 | 24.3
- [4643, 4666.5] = 1.7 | 23.9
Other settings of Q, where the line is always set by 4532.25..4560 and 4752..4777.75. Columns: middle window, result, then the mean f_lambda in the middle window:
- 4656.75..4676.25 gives 1.2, 24.3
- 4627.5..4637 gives 0.2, 25.2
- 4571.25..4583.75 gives 0.0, 25.7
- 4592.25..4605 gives 0.5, 24.8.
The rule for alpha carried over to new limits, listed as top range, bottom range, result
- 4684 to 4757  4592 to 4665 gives 1.10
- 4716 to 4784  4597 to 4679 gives 1.10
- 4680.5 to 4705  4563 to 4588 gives 1.04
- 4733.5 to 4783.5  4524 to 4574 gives 1.11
